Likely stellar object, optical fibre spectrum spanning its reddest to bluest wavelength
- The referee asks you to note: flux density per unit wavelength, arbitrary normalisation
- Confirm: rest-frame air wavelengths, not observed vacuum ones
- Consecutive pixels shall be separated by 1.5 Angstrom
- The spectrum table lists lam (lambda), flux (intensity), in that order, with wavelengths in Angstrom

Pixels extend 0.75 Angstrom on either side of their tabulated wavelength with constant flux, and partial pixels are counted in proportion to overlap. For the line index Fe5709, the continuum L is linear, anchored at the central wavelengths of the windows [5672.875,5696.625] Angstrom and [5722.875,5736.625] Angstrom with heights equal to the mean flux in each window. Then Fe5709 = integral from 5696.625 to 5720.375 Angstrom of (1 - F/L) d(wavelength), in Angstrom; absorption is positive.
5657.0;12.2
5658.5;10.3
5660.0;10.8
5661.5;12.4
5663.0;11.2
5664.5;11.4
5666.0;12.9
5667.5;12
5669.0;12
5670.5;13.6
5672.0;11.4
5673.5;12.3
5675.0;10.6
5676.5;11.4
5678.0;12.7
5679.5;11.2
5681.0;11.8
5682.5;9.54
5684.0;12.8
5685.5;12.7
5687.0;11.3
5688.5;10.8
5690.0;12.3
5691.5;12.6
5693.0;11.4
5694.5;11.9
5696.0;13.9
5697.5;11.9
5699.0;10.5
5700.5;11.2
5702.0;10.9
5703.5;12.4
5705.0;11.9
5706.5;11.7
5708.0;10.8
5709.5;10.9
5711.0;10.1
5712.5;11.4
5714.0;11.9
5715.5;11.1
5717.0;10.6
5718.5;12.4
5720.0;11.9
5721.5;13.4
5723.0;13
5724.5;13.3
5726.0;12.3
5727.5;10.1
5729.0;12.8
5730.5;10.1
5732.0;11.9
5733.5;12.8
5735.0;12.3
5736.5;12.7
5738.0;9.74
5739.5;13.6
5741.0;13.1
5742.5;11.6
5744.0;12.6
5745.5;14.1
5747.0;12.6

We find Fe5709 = 1.2 Angstrom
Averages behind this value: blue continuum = 11.8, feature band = 11.4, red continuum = 12.1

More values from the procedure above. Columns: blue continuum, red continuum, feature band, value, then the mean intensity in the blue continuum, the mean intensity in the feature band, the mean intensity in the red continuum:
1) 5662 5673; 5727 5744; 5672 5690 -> 0.7 Angstrom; 12.1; 11.6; 11.9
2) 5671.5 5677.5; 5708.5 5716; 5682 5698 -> -0.9 Angstrom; 11.5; 12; 11.1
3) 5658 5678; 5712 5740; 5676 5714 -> 0.8 Angstrom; 11.8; 11.6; 12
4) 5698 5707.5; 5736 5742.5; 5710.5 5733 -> 0.1 Angstrom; 11.4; 11.8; 12.2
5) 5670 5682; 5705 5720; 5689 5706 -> -0.6 Angstrom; 11.8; 11.9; 11.3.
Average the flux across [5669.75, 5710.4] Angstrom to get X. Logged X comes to 11.7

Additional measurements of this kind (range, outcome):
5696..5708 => 11.6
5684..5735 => 11.8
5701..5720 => 11.4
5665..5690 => 11.8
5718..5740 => 12.1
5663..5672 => 12.2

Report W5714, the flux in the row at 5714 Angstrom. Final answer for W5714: 11.9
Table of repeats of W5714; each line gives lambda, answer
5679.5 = 11.2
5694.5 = 11.9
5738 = 9.74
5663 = 11.2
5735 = 12.3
